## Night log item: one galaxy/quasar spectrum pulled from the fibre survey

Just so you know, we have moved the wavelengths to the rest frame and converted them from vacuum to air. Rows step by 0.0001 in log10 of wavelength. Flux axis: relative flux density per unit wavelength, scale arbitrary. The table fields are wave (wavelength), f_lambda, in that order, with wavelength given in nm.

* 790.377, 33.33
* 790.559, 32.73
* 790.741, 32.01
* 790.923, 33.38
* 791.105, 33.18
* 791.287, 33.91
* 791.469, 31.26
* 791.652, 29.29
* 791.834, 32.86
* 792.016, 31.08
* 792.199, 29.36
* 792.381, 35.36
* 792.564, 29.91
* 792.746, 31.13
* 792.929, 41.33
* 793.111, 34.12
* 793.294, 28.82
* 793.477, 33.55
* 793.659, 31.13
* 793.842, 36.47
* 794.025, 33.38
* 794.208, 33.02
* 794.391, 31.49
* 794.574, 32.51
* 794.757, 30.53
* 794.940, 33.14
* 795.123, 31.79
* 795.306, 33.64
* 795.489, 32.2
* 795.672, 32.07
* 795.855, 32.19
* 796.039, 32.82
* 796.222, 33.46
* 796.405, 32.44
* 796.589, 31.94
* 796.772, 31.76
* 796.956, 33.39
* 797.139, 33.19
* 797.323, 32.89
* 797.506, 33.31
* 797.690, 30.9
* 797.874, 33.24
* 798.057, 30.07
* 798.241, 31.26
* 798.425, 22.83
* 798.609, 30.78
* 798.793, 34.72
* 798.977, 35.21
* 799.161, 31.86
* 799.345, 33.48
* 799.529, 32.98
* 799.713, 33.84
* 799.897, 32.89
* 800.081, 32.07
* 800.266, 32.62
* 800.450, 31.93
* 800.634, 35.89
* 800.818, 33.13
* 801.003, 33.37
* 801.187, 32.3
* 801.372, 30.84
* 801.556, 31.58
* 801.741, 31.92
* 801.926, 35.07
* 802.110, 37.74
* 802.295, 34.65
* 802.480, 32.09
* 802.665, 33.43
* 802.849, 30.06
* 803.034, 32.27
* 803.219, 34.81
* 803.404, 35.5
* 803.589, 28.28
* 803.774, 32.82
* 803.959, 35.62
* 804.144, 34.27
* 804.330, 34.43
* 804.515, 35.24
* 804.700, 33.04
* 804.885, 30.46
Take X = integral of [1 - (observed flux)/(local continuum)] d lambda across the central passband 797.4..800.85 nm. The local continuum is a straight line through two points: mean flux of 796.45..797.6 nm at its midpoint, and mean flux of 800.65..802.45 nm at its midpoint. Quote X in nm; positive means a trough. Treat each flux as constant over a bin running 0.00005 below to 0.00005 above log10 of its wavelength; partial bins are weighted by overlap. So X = 0.08 nm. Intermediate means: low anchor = 32.7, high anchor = 33.5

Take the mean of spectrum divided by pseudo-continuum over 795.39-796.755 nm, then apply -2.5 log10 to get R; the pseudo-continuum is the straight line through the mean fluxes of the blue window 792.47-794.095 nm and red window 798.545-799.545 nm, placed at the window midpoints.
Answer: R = 0.03 mag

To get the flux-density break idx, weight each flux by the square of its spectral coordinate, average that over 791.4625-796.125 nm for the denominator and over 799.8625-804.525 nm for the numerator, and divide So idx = 1.0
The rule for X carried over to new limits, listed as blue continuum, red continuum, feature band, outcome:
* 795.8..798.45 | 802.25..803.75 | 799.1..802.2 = -0.08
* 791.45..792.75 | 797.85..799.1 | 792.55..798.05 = -0.27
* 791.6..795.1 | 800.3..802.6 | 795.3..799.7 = 0.10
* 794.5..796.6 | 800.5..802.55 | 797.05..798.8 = 0.09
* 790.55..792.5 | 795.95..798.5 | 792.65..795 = -0.08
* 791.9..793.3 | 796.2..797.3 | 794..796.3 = 0.02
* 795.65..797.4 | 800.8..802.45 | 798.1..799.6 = 0.06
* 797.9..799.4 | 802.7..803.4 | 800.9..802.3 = -0.04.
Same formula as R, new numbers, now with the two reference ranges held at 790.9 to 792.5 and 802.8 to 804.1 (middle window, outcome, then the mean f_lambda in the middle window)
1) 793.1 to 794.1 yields -0.019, 32.8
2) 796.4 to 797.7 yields -0.004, 32.6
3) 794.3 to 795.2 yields 0.014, 31.9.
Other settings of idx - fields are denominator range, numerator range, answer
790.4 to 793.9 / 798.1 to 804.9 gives 1.03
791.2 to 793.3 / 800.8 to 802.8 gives 1.05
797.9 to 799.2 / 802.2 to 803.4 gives 1.08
